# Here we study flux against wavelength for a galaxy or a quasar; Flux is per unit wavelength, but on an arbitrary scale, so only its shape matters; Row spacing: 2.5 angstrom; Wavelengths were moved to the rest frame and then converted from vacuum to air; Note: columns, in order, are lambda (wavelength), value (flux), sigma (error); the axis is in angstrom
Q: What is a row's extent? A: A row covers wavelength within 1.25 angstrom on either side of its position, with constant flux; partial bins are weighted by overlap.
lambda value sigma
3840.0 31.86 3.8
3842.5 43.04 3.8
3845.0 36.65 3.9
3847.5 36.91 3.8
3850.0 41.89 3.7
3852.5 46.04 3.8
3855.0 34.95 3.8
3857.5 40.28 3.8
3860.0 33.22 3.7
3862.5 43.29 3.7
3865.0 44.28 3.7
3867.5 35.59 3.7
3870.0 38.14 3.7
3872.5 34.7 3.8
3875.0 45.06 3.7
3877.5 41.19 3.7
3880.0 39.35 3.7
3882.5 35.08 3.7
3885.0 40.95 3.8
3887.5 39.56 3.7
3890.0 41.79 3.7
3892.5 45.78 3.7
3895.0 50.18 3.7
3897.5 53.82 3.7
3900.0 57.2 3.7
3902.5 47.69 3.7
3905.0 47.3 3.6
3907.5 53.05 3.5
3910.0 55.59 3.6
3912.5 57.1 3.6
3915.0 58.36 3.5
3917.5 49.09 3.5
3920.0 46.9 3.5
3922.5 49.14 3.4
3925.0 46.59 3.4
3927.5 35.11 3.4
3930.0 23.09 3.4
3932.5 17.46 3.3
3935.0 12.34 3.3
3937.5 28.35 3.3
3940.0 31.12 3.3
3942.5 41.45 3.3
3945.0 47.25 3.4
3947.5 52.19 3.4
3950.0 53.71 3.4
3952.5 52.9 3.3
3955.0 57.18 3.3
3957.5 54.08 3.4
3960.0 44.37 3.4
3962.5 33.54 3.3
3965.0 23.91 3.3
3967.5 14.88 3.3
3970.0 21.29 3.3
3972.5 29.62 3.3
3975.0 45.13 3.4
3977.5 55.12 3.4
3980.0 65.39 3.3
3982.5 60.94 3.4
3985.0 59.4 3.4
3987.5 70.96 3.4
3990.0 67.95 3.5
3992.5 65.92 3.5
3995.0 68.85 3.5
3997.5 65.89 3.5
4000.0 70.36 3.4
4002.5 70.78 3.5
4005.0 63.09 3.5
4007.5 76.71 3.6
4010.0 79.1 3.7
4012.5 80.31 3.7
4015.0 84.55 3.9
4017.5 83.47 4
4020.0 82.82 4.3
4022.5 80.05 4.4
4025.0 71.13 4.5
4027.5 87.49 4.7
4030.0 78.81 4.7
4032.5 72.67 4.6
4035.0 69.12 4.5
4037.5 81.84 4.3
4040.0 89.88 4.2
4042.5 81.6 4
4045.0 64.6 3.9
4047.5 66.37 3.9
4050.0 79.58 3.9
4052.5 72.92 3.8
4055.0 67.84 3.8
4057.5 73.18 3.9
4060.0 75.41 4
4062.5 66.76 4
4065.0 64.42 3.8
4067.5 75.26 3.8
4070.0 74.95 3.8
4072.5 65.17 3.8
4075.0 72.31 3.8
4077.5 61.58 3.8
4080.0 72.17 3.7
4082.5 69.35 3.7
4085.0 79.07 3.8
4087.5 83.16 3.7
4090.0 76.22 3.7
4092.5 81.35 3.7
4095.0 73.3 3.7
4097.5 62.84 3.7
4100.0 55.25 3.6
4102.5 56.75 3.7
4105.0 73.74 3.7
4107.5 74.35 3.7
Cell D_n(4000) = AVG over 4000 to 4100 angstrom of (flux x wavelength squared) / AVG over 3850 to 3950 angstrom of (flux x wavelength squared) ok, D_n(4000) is 1.90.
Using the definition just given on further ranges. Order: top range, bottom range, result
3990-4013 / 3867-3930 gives 1.64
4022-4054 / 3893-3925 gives 1.58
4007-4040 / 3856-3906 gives 2.00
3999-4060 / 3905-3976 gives 1.96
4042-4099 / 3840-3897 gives 1.97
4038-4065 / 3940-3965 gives 1.67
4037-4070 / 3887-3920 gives 1.57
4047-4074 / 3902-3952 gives 1.78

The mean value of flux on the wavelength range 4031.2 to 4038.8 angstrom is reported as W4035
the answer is 74.7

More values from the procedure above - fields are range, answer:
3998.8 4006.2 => 68.1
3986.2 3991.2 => 69.4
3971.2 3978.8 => 43.3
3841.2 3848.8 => 38.8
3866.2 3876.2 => 38.4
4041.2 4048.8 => 71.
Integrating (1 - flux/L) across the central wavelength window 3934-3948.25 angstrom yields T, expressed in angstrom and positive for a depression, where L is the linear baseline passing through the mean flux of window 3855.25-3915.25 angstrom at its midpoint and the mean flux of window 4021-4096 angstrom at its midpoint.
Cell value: 5.0 angstrom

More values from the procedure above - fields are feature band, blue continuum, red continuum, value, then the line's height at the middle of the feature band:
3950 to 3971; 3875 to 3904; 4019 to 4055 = 7.3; 60.2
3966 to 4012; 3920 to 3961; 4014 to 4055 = 1.6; 59.7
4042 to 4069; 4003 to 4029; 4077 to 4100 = 1.4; 75.4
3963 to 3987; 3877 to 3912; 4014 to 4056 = 8.3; 64.2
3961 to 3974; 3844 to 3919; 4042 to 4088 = 7.2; 57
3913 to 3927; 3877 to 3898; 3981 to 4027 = 0.4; 51.1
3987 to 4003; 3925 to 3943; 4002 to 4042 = -1.4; 62.9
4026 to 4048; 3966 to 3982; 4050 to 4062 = -4.2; 65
